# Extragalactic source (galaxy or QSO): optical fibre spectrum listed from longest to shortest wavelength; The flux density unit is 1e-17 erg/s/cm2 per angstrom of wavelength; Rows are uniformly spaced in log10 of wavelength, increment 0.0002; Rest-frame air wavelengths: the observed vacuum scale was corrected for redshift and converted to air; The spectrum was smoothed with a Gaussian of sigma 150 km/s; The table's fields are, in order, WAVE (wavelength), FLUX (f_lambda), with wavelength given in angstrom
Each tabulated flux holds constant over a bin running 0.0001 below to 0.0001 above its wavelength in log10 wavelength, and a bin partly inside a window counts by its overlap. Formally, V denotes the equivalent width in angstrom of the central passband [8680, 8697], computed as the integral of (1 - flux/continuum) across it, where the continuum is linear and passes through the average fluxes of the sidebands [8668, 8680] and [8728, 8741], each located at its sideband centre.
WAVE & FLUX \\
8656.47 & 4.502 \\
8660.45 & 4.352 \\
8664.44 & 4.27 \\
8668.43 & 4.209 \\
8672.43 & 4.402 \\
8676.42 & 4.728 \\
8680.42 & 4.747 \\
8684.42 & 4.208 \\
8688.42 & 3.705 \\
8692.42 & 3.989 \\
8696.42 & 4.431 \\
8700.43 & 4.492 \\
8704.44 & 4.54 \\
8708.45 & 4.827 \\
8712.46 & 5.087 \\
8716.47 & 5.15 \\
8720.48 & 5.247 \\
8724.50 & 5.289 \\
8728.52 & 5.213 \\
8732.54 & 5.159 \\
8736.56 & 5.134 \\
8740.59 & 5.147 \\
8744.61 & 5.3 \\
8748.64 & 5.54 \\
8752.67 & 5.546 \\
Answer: 1.9 angstrom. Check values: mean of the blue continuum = 4.51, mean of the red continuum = 5.16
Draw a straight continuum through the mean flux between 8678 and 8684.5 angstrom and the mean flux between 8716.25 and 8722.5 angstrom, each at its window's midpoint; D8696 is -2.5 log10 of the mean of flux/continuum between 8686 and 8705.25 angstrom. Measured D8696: 0.15 mag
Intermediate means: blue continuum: 4.57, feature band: 4.21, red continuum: 5.21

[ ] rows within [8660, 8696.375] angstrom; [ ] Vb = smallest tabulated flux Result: 3.705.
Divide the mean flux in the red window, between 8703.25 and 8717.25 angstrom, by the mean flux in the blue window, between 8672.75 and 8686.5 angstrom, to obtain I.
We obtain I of 1.08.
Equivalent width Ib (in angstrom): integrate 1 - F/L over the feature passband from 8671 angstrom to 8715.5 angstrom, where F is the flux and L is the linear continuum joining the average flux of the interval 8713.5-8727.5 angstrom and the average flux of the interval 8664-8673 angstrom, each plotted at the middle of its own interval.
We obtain 2.2 angstrom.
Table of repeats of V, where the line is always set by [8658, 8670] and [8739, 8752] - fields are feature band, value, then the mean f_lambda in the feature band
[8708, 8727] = -0.6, 5.15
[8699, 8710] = 0.5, 4.62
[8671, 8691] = 0.7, 4.35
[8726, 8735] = 0.0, 5.19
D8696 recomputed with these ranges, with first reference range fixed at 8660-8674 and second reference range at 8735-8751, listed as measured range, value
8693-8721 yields 0.01 mag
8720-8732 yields -0.04 mag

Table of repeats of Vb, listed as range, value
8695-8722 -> 4.431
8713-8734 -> 5.15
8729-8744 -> 5.134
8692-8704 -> 3.989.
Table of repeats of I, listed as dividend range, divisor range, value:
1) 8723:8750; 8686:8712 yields 1.20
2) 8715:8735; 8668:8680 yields 1.15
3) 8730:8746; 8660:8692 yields 1.20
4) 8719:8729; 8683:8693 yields 1.33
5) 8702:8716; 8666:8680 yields 1.08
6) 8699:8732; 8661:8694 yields 1.17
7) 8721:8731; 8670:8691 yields 1.21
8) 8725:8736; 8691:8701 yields 1.21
